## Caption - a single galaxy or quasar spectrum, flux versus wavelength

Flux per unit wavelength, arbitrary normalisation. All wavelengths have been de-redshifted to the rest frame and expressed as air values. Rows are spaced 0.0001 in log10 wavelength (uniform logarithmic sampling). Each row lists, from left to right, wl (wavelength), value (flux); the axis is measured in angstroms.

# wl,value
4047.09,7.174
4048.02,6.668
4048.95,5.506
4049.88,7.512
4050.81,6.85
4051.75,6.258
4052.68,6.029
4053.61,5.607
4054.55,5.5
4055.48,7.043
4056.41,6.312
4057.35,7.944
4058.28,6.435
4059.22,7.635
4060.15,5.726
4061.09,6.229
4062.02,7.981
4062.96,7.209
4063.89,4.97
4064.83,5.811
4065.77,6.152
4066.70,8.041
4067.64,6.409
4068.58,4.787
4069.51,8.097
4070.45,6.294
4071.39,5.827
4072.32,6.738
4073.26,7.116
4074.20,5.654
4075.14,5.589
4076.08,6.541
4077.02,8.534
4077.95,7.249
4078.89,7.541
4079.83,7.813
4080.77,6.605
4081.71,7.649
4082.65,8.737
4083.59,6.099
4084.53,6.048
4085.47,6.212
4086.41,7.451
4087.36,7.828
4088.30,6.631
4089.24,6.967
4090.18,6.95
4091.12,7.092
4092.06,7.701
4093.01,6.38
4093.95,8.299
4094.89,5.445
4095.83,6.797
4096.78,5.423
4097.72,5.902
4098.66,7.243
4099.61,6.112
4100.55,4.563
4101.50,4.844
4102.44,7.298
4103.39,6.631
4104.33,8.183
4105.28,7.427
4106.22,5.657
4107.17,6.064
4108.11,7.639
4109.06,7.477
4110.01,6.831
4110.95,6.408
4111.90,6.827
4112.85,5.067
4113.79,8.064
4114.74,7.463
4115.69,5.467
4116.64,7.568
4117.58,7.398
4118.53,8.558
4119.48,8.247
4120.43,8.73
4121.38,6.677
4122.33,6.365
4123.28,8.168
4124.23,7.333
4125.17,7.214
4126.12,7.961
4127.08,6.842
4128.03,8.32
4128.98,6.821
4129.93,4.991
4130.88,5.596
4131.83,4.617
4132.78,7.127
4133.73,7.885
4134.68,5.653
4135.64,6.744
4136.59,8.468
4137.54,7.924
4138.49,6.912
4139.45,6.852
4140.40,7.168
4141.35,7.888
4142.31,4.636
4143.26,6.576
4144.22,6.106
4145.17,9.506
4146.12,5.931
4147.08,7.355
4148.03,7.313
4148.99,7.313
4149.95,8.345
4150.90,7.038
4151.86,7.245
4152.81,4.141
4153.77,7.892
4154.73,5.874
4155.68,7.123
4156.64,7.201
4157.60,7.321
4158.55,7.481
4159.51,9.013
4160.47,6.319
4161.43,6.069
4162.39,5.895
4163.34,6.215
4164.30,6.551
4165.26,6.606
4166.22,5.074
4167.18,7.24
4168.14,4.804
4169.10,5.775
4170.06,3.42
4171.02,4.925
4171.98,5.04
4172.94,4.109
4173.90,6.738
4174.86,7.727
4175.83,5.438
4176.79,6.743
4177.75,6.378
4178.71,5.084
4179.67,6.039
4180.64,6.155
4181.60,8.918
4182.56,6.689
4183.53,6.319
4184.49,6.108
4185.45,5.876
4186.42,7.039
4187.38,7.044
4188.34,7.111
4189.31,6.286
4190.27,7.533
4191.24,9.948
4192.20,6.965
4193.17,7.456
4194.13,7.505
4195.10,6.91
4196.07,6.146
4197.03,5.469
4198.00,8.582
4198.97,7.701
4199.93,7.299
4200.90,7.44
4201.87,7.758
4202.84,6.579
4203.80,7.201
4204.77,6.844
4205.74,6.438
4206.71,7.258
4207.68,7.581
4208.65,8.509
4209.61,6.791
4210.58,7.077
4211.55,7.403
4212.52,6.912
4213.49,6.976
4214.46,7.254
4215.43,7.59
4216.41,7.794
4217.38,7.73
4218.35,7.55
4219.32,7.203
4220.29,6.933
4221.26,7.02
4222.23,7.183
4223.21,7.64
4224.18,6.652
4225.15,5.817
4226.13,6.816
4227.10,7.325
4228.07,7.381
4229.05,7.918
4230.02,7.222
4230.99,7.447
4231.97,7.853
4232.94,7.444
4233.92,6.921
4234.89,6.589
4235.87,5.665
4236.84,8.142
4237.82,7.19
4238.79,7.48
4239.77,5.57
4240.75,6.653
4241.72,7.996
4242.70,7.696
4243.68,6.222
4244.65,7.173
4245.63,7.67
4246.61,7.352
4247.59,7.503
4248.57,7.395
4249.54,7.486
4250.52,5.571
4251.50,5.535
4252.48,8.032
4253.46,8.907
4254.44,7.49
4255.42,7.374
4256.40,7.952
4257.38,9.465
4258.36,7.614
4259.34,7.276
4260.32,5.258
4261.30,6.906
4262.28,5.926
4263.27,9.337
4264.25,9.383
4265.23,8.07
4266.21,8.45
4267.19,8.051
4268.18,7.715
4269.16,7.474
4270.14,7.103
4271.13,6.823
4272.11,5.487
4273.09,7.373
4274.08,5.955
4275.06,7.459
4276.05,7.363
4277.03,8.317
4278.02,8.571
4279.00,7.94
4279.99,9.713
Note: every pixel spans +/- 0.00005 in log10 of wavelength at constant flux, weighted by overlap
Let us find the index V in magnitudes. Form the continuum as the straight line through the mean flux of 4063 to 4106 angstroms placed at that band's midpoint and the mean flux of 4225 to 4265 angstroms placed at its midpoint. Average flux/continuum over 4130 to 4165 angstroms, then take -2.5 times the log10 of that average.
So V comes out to 0.01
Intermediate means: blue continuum 6.7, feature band 6.85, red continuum 7.28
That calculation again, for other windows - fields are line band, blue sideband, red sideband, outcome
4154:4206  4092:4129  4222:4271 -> 0.079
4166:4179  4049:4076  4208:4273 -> 0.235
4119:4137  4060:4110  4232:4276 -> -0.027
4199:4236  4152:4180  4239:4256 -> -0.065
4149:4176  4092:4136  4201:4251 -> 0.102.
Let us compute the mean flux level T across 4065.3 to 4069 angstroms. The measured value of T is 6.36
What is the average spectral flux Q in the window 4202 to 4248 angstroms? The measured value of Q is 7.18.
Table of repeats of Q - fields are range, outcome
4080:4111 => 6.76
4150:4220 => 6.78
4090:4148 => 6.88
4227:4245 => 7.15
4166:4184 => 5.94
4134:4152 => 7.11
